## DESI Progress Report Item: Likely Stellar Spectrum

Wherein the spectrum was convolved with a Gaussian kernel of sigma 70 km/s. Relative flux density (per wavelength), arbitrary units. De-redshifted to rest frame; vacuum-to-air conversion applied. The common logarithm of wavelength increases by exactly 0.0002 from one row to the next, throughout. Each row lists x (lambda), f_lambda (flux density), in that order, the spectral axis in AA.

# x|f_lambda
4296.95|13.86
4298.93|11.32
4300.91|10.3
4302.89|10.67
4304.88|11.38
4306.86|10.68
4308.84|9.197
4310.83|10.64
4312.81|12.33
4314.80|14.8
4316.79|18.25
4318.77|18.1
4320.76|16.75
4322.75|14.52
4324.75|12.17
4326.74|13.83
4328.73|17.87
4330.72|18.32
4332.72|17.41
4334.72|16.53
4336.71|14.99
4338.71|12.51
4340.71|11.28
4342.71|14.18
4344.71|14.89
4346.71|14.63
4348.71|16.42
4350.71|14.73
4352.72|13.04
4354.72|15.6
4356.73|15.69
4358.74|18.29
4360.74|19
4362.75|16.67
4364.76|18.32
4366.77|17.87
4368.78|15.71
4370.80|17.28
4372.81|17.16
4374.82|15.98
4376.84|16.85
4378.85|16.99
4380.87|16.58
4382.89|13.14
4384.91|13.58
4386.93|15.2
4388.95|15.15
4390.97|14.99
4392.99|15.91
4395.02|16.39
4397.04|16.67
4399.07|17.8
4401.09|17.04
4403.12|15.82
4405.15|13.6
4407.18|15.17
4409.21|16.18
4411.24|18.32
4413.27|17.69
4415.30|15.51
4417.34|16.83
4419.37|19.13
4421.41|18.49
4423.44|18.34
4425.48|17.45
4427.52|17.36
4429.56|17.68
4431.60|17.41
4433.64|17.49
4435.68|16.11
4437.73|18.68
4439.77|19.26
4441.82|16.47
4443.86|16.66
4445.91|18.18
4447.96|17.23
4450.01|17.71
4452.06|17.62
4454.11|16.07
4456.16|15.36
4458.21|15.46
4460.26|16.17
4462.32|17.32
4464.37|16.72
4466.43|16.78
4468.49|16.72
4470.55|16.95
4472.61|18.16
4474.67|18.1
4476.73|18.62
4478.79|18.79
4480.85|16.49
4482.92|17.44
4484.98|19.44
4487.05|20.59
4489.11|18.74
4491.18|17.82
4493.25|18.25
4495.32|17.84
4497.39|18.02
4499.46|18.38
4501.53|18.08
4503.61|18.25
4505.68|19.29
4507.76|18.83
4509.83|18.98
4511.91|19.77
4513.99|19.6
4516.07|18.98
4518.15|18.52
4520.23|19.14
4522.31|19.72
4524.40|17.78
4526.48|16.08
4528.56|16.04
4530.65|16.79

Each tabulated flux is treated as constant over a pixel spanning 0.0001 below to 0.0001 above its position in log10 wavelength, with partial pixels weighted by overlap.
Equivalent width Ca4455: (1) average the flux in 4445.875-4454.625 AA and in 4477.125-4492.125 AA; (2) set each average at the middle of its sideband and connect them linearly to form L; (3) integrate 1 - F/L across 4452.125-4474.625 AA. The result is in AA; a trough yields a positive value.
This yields 1.4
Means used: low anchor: 17.3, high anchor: 18.5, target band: 16.7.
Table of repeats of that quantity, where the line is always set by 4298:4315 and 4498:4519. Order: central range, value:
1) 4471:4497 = -0.6 AA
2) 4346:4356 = -1.7 AA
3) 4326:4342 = -4.2 AA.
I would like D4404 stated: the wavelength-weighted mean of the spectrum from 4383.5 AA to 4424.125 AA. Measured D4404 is 16.3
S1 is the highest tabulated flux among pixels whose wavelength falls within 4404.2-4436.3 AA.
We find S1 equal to 19.13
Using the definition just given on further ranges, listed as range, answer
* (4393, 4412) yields 18.32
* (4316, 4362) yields 19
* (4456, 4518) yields 20.59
